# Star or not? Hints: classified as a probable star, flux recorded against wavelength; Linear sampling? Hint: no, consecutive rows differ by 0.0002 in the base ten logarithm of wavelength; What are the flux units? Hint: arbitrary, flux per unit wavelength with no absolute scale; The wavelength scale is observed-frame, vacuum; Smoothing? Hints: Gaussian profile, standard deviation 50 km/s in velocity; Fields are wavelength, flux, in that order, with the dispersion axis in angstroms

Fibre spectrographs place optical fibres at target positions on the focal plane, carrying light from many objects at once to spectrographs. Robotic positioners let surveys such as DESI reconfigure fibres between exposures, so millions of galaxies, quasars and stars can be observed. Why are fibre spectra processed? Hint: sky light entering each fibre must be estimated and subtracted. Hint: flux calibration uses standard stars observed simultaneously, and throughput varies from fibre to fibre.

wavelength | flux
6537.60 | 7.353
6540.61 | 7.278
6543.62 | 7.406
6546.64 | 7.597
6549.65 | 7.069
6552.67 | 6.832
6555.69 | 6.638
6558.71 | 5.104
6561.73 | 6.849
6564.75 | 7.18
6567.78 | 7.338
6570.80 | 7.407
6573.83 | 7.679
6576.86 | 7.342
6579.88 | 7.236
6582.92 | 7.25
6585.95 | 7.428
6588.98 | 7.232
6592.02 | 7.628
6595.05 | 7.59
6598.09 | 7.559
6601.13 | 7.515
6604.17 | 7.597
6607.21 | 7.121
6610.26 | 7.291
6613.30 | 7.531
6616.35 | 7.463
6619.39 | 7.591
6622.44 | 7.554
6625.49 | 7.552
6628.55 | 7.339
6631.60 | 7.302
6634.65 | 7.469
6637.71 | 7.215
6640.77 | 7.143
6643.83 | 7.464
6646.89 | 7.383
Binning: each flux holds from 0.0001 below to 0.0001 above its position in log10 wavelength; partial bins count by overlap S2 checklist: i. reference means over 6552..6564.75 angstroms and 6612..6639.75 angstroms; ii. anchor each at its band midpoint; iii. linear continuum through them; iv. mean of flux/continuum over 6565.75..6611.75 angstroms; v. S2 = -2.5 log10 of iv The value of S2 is -0.08 mag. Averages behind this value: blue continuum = 6.42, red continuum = 7.44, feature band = 7.41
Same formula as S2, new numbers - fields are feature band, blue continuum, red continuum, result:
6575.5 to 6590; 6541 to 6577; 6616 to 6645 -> -0.02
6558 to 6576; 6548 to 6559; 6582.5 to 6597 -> -0.02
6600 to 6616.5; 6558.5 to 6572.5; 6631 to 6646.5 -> -0.04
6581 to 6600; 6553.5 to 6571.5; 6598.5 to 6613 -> -0.04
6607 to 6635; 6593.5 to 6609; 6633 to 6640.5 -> -0.01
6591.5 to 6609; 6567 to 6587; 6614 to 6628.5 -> -0.01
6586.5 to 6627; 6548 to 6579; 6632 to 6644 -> -0.05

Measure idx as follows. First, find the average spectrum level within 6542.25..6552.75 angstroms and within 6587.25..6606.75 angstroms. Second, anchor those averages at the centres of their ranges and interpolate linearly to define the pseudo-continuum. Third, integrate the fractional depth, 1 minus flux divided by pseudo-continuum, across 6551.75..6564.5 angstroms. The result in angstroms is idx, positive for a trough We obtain 1.6 angstroms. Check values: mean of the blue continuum 7.27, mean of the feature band 6.42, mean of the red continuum 7.5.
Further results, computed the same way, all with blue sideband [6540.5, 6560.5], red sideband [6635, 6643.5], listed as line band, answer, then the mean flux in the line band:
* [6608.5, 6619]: -0.5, 7.44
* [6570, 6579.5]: -0.7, 7.46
